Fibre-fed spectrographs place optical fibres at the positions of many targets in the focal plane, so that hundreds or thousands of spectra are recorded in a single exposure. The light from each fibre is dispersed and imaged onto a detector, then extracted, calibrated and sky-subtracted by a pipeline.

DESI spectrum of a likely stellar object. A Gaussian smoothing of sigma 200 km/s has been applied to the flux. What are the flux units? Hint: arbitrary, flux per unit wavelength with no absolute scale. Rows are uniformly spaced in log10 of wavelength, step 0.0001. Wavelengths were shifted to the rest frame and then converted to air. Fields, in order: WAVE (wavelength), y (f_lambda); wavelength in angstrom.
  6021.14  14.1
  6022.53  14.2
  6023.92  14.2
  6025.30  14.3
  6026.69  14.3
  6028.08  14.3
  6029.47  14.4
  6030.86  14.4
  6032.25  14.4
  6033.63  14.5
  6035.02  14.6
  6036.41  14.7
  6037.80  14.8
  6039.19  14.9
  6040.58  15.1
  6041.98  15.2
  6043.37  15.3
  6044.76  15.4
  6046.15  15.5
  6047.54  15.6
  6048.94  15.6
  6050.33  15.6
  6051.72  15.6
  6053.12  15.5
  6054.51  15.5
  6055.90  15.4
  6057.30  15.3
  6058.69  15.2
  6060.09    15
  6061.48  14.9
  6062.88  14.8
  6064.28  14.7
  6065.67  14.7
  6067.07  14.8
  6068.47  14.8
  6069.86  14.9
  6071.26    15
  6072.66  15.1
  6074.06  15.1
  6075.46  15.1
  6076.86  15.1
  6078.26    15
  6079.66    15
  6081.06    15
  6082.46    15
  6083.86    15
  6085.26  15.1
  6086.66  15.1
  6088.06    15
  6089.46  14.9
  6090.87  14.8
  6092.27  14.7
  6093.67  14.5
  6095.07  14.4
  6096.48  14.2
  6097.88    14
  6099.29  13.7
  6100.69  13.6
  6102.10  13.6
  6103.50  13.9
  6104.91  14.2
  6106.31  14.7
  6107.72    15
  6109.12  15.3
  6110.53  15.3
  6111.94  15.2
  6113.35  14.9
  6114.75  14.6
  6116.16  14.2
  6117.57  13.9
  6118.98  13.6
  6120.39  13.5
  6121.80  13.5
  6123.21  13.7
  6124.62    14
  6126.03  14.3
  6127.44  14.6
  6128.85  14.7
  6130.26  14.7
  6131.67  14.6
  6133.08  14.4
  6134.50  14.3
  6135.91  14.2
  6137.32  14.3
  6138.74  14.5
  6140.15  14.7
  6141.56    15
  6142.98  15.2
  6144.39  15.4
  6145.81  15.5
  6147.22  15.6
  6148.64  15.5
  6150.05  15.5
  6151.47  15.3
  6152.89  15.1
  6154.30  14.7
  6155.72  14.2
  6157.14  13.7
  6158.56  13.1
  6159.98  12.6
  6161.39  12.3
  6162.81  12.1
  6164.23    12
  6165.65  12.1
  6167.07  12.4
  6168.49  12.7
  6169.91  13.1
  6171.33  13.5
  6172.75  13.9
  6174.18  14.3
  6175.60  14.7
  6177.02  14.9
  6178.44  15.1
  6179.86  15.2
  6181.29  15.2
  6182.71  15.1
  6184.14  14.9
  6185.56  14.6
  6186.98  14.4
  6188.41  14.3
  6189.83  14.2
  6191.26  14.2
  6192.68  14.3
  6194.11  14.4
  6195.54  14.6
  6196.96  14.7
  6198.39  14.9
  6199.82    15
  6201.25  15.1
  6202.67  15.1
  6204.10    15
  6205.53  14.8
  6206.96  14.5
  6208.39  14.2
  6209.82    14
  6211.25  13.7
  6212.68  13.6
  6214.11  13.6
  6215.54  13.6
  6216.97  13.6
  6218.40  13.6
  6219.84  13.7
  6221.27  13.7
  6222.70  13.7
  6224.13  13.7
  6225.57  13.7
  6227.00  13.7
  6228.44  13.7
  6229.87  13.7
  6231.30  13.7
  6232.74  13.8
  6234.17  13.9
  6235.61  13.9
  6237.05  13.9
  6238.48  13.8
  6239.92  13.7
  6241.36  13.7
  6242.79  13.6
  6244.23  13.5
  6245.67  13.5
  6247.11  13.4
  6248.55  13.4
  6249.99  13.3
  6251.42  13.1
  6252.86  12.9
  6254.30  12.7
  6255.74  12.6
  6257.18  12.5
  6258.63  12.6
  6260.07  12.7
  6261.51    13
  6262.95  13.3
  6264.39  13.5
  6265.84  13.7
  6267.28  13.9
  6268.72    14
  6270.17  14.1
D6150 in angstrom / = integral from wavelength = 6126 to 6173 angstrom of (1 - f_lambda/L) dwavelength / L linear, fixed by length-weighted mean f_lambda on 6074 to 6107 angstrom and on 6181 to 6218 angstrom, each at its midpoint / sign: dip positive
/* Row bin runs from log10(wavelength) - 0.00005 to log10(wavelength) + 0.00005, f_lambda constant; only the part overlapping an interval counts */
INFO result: 1.3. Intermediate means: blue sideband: 14.6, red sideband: 14.4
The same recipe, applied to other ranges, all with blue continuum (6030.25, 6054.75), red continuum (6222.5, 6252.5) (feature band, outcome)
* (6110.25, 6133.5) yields 0.3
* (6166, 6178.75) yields 0.3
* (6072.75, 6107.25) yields 0.3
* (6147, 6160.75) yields -0.2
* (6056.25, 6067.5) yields 0.0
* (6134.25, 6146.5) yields -0.4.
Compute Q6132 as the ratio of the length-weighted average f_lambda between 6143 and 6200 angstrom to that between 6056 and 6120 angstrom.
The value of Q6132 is 1.0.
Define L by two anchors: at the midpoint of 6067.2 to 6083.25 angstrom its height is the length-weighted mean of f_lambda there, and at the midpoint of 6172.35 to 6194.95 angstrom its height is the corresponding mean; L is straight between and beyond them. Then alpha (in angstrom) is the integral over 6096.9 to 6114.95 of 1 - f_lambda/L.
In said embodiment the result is 0.5 angstrom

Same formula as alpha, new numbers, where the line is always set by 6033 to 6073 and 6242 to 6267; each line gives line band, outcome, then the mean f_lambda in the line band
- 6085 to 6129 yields 0.59 angstrom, 14.4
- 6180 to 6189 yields -0.62 angstrom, 14.8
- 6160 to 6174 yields 1.26 angstrom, 12.7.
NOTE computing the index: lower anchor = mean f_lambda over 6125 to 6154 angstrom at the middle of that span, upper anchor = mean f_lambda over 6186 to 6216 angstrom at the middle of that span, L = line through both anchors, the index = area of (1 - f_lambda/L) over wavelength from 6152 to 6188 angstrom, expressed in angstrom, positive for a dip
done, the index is 1.9 angstrom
